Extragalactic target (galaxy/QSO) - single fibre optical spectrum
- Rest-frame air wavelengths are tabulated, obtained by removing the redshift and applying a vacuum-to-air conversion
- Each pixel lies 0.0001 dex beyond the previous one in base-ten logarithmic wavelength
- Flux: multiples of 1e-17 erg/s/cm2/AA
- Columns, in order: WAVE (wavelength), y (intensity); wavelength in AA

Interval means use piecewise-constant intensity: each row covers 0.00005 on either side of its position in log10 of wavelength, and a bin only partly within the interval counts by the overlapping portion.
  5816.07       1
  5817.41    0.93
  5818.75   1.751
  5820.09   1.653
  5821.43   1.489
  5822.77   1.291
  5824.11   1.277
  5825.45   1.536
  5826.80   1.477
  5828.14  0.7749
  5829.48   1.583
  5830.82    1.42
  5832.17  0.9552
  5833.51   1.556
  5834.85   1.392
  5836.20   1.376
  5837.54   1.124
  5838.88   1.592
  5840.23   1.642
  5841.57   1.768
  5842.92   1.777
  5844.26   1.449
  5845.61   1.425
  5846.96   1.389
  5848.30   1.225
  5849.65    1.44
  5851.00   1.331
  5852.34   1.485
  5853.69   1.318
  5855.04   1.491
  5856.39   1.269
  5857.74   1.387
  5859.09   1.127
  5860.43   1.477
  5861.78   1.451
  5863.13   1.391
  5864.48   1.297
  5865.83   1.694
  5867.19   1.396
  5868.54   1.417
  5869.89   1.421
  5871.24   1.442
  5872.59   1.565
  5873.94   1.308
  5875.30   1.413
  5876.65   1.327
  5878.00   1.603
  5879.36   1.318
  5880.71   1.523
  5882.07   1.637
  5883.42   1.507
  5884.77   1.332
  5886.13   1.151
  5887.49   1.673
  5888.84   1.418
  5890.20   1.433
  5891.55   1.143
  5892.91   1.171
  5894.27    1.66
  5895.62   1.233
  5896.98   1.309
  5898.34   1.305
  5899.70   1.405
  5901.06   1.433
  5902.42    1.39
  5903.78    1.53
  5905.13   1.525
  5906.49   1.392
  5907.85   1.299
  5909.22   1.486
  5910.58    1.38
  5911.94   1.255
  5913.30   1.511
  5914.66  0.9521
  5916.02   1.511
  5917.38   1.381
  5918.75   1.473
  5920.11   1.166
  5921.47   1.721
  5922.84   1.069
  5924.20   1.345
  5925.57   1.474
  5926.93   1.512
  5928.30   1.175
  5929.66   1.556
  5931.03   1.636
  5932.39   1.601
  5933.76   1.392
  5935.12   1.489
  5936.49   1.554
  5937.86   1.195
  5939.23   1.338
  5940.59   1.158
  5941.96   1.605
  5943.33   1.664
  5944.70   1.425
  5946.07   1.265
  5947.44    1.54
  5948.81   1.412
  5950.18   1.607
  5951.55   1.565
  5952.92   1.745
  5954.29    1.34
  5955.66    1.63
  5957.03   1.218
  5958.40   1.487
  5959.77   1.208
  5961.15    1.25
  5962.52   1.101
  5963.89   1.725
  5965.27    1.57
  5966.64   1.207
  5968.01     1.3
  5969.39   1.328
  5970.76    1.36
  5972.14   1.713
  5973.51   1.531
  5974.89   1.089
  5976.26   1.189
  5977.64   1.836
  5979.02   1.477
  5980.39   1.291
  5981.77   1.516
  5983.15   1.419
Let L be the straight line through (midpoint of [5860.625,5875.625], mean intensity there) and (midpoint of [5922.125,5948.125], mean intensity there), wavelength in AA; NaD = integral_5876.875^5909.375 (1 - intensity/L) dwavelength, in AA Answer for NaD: 0.5 AA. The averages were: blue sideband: 1.44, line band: 1.41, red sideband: 1.42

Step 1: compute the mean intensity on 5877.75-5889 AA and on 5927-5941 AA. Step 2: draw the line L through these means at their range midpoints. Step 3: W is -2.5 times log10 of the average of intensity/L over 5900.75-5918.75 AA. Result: 0.04 mag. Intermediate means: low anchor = 1.46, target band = 1.39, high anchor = 1.42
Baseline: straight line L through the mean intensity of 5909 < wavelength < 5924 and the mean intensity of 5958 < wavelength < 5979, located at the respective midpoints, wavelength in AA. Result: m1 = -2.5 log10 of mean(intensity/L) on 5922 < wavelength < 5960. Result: -0.053 mag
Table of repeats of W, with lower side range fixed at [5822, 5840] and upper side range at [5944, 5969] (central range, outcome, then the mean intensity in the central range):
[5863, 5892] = -0.05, 1.43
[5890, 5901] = 0.04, 1.33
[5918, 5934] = -0.02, 1.43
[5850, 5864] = -0.01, 1.37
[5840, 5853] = -0.10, 1.49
